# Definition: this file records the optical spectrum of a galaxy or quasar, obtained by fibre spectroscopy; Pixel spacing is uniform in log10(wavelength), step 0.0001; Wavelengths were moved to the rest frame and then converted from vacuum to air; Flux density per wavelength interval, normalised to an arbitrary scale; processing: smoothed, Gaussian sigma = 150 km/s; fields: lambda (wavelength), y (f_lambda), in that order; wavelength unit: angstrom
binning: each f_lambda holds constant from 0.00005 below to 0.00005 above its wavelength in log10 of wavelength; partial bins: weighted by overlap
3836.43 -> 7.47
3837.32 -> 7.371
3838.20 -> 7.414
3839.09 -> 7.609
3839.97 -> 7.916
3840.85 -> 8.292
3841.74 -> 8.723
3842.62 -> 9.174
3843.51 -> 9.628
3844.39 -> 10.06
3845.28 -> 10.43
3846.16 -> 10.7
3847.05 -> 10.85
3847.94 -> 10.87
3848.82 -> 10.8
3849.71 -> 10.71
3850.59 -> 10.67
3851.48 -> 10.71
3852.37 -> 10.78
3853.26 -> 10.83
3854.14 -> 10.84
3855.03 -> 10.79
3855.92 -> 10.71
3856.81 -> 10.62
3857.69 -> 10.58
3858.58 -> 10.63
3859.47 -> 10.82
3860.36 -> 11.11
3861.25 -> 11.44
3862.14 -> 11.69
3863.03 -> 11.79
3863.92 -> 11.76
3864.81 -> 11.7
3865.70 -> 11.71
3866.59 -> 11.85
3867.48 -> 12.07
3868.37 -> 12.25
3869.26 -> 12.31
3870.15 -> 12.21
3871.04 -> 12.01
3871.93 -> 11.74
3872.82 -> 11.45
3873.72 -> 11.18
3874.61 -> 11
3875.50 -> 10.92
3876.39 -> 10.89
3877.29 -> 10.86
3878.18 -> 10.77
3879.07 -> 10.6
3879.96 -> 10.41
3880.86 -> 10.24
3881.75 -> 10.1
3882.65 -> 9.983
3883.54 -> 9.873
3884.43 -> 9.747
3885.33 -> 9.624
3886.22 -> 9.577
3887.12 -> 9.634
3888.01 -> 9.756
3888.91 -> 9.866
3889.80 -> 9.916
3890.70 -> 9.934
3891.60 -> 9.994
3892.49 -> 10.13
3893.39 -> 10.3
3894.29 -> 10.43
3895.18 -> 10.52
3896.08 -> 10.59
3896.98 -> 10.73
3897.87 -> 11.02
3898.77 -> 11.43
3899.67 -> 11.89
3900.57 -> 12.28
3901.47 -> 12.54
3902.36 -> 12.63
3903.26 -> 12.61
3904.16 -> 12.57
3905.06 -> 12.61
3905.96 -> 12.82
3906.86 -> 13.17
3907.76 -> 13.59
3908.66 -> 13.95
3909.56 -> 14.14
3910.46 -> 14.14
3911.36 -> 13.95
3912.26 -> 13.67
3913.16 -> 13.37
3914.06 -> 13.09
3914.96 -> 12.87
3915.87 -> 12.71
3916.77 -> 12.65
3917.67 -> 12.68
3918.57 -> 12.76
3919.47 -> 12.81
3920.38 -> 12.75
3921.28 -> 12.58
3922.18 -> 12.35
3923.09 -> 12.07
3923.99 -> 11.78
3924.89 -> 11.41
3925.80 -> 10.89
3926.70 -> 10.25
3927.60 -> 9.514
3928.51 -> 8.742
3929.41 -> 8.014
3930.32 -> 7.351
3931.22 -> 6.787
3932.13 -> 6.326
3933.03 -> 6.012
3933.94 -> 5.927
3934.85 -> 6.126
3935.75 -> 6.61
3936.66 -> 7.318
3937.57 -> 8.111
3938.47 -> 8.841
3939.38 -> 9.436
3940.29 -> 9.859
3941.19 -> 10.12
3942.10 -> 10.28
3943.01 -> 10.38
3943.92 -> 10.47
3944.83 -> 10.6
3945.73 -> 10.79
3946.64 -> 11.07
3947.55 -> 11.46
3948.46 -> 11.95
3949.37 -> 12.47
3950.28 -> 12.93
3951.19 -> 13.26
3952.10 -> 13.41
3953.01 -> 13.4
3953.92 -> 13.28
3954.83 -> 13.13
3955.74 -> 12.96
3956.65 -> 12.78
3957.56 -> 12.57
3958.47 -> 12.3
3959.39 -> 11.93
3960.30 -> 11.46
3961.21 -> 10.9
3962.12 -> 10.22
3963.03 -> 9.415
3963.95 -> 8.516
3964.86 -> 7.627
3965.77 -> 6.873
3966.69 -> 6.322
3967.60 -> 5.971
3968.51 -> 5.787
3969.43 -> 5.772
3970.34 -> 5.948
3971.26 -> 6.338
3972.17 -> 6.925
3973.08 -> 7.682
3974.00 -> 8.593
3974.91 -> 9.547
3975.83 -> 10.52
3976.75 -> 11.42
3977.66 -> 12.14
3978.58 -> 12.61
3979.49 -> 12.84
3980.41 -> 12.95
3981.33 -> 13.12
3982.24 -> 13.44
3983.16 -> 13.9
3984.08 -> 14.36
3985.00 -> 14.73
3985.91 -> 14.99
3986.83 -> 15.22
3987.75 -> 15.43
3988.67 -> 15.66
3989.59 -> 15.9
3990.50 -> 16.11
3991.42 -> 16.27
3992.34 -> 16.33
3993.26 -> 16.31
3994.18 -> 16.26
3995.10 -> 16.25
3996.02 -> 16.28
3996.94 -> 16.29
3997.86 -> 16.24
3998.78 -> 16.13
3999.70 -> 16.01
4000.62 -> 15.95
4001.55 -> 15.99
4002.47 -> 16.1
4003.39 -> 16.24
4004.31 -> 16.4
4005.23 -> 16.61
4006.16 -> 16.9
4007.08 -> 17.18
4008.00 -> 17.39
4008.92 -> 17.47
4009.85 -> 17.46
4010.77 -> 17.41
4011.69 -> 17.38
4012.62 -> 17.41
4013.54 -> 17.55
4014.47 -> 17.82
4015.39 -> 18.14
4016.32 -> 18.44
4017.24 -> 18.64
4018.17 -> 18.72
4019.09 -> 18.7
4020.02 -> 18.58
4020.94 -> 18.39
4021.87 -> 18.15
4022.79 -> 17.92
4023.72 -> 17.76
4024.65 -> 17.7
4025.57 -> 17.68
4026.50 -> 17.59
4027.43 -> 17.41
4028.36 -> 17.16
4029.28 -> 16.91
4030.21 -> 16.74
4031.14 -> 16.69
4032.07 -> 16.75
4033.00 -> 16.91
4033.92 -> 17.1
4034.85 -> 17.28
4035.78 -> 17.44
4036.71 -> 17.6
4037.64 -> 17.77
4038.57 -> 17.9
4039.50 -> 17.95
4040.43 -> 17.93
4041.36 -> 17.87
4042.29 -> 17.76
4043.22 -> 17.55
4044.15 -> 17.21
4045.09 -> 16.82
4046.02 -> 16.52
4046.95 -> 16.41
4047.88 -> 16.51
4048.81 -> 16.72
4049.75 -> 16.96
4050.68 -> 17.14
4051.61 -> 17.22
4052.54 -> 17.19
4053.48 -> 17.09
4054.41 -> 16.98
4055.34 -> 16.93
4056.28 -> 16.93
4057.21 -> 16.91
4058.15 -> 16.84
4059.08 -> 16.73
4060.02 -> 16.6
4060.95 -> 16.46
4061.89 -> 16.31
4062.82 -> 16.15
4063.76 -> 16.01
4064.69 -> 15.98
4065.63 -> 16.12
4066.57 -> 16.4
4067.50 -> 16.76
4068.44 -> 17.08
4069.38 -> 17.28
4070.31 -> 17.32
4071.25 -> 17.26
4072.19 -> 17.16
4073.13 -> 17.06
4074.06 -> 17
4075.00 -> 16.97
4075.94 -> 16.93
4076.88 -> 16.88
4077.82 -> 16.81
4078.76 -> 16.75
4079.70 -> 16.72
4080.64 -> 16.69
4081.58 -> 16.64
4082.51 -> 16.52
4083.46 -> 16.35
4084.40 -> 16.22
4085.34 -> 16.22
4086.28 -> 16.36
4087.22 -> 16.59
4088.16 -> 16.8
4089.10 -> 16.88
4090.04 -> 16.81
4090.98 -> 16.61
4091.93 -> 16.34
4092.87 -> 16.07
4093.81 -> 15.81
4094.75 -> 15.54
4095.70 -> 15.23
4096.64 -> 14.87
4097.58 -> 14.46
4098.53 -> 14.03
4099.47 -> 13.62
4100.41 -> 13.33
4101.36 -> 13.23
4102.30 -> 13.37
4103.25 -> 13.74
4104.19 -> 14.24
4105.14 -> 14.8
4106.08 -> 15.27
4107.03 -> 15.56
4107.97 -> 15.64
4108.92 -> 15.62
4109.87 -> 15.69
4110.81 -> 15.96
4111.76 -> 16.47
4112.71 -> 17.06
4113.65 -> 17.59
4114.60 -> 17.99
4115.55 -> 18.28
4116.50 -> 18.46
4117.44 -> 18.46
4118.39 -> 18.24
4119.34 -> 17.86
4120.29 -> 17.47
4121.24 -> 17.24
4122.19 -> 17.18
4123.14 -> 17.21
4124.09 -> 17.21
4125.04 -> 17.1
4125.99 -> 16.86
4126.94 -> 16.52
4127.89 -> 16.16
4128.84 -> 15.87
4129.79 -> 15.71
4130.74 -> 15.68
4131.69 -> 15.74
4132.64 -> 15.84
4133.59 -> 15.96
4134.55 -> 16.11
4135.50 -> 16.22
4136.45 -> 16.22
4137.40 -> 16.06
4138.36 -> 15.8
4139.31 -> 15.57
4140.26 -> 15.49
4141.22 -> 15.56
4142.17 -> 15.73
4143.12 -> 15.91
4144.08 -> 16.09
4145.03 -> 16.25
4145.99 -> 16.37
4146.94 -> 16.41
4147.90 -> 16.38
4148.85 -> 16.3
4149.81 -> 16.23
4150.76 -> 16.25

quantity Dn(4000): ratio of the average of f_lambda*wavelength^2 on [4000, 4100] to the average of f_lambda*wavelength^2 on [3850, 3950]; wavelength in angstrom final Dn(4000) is 1.67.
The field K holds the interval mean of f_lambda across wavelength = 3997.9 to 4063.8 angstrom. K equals 17.2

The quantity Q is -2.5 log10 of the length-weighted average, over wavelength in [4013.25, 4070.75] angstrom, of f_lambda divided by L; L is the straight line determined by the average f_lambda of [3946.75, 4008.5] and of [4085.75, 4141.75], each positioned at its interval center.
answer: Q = -0.20 mag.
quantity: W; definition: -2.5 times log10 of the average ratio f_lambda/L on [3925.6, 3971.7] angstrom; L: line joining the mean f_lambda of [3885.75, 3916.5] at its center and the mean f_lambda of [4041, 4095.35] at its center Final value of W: 0.35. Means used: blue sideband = 11.8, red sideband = 16.7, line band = 9.58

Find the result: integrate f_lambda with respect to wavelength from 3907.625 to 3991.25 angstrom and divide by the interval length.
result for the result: 11.1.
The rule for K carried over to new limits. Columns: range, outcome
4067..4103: 16.1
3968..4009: 13.8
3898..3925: 12.8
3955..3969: 9.77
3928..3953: 9.5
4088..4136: 16.1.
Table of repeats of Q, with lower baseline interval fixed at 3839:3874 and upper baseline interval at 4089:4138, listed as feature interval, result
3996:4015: -0.21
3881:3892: 0.16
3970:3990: 0.11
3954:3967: 0.21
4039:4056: -0.17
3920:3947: 0.30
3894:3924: -0.06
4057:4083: -0.11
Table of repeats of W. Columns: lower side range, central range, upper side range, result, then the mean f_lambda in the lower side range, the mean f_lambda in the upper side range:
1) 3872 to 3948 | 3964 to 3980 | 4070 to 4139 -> 0.43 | 10.8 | 16.2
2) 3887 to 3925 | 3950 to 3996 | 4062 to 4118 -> 0.14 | 12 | 16.2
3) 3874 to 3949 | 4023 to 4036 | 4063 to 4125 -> -0.20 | 10.8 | 16.3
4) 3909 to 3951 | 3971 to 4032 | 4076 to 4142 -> -0.21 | 10.7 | 16.1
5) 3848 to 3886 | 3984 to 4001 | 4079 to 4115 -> -0.17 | 11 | 15.7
